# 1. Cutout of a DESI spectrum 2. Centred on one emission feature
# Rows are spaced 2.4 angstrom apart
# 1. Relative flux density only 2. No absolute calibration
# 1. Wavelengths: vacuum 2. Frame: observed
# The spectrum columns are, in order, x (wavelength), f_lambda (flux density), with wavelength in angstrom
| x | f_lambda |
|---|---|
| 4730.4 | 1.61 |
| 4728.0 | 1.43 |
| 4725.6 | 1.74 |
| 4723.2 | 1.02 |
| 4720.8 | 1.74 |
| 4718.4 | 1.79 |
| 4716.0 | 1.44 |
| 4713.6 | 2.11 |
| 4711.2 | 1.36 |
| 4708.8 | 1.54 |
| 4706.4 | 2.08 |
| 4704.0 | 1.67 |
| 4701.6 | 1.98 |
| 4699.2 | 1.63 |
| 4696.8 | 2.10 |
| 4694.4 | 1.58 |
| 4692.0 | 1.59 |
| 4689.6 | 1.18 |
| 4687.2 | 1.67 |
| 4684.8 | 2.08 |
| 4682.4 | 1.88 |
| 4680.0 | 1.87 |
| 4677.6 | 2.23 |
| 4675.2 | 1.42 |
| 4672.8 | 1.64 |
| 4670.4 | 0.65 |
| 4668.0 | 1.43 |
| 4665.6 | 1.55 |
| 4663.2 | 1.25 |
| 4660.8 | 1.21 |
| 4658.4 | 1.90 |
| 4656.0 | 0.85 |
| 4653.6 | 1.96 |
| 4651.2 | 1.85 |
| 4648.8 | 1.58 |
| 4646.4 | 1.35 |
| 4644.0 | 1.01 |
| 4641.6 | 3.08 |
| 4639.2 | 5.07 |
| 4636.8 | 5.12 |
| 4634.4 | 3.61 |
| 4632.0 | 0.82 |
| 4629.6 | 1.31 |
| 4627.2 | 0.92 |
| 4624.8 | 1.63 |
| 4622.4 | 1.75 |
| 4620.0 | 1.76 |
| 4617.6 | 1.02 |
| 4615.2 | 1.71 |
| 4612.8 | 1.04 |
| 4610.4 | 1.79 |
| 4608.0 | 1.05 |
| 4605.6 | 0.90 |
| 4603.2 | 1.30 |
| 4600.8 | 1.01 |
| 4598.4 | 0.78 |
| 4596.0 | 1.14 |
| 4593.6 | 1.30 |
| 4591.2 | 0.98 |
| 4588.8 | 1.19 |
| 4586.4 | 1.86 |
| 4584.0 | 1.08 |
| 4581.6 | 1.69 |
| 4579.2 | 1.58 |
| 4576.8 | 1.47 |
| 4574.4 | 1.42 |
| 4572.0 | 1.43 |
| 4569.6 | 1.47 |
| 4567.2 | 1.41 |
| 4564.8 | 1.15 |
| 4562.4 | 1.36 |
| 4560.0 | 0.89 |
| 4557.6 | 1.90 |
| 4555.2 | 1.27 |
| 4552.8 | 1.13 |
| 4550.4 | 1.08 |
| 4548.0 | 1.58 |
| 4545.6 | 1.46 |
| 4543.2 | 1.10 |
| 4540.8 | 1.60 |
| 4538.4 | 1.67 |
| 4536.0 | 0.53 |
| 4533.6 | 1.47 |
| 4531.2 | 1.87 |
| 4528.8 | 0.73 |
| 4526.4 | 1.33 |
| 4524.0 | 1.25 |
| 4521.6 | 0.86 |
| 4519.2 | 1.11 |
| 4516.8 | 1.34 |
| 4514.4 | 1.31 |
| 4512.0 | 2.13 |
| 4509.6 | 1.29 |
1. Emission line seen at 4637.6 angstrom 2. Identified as [O II]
